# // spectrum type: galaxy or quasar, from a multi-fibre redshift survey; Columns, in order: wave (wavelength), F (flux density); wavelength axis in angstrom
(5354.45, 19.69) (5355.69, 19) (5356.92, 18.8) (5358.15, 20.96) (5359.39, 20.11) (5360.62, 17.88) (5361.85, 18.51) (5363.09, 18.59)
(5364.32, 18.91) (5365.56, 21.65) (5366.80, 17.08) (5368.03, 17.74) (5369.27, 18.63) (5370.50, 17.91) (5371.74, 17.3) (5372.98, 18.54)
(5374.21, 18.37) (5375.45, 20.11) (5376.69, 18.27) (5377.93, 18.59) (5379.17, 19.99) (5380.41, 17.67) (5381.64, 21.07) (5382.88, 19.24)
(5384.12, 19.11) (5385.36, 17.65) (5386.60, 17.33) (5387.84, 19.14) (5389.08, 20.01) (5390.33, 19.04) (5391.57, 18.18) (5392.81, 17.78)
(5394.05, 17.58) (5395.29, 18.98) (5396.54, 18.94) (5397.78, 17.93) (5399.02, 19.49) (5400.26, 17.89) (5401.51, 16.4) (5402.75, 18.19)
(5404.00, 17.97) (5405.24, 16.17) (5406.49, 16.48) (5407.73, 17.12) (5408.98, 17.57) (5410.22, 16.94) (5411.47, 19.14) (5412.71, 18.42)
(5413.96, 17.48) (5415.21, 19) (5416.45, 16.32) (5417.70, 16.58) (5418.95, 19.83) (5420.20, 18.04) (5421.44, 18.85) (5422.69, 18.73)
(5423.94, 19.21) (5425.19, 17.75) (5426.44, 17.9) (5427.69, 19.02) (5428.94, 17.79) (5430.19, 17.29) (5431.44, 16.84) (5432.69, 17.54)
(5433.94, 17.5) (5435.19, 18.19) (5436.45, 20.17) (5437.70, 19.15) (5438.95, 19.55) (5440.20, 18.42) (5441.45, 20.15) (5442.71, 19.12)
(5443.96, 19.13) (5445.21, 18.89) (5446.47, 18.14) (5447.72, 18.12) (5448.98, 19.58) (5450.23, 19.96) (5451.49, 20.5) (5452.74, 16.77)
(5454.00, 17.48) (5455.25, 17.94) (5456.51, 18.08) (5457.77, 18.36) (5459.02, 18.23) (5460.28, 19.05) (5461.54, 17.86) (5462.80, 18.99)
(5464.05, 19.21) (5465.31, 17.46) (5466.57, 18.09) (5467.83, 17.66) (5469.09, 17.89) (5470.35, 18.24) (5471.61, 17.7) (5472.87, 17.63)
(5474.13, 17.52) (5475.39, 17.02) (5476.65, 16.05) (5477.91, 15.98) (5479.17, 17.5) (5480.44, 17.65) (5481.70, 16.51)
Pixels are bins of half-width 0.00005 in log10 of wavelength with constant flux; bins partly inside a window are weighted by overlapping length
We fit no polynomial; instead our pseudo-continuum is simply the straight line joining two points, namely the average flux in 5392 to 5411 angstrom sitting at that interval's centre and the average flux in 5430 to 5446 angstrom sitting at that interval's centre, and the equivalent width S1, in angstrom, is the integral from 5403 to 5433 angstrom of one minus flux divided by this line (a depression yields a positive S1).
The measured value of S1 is 0.5 angstrom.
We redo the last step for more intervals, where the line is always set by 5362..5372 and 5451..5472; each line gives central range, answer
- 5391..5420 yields 0.9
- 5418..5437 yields 0.0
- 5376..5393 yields -0.3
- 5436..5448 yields -0.5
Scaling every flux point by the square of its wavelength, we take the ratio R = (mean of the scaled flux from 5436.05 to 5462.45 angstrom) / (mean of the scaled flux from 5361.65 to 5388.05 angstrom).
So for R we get 1.03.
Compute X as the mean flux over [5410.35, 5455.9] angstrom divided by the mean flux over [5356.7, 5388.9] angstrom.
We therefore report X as 0.98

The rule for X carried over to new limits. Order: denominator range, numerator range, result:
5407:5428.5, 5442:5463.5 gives 1.03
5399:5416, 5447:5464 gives 1.05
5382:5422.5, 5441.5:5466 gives 1.03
